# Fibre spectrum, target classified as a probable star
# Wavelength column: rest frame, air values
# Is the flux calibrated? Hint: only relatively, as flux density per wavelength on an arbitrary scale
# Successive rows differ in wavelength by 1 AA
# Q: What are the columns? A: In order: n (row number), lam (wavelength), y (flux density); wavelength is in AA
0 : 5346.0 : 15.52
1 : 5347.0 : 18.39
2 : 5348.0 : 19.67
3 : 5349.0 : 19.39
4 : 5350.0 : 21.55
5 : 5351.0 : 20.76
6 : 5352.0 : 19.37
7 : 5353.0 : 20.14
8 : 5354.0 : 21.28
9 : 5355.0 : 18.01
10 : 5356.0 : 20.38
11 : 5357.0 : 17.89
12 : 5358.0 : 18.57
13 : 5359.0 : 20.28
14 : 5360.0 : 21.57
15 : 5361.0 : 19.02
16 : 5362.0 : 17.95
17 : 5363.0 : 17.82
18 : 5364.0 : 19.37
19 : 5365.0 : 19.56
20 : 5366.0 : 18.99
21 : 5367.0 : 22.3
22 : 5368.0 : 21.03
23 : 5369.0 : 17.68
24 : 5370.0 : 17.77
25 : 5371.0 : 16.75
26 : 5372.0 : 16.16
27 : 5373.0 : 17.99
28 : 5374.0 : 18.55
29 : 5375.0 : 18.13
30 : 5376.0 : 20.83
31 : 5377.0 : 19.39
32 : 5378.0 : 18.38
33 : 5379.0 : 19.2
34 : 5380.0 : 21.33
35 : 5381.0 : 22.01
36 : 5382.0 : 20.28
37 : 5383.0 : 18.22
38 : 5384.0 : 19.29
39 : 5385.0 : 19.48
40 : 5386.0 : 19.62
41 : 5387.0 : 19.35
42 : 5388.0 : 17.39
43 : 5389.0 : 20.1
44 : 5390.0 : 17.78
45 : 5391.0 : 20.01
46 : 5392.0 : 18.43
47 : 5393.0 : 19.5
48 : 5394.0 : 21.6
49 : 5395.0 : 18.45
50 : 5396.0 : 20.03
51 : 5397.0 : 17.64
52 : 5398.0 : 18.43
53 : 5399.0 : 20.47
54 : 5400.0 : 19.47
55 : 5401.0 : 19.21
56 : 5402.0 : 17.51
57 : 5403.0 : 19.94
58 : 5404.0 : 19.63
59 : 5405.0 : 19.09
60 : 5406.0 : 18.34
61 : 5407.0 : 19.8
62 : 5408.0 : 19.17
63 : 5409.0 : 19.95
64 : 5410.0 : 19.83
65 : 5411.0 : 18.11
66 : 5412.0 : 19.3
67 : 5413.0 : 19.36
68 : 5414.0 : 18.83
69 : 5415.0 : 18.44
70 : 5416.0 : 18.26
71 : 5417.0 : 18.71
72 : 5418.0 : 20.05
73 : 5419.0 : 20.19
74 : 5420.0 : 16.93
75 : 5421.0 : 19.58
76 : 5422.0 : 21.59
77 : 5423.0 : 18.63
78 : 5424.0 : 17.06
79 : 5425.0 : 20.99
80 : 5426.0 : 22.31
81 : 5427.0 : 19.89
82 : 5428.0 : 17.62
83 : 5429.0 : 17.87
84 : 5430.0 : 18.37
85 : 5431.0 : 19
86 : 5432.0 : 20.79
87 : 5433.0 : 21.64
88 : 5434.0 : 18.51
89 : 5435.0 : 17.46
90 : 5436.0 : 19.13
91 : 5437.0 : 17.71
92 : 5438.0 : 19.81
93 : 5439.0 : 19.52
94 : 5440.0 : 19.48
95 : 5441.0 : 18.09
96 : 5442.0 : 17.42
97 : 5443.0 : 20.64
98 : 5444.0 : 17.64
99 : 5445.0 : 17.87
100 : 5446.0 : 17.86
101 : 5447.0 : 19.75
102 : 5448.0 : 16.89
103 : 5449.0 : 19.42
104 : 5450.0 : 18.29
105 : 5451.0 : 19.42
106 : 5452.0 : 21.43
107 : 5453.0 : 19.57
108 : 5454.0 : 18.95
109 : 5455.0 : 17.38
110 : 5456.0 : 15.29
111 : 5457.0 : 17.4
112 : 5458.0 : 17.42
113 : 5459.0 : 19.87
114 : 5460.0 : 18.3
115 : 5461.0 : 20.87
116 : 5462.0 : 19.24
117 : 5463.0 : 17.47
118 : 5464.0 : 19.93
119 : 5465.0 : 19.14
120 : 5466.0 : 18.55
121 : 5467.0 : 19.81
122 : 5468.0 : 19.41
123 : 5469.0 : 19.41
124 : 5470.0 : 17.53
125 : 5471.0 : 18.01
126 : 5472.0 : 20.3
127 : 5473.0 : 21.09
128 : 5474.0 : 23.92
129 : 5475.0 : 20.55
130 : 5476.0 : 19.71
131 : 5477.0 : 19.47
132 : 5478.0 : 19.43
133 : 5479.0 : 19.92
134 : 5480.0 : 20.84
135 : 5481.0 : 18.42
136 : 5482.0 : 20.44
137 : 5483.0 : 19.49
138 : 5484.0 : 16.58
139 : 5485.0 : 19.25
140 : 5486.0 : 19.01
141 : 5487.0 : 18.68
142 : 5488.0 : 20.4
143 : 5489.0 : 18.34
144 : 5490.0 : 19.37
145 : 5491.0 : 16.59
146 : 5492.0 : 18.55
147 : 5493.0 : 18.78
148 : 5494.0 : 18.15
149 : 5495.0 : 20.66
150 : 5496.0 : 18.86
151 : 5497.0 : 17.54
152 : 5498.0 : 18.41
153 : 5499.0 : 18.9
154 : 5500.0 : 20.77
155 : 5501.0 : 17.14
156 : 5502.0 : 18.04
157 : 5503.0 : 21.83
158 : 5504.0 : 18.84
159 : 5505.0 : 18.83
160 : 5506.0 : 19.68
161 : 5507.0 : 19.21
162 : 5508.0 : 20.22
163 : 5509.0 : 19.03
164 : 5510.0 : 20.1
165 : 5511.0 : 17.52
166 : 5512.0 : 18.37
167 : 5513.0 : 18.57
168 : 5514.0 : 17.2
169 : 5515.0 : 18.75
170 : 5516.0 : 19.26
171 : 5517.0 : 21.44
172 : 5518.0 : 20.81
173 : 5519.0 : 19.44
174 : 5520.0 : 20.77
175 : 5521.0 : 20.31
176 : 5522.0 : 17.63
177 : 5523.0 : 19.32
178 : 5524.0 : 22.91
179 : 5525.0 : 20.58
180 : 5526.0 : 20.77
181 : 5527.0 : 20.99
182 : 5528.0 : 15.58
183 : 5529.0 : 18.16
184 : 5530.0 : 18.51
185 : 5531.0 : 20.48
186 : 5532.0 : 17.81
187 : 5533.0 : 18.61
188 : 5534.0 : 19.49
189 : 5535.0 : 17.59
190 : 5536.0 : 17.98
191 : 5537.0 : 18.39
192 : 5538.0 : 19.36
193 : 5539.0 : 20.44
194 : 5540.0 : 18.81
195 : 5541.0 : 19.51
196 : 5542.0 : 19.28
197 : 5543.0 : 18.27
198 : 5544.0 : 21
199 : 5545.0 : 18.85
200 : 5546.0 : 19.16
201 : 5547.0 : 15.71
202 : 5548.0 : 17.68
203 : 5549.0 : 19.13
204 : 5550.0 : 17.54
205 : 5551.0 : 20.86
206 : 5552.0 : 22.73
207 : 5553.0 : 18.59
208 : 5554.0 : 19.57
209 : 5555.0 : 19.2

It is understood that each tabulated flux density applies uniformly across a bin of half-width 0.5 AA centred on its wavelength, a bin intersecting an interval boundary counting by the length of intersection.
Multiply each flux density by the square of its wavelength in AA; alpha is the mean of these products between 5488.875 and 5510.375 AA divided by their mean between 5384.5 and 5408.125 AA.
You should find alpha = 1.03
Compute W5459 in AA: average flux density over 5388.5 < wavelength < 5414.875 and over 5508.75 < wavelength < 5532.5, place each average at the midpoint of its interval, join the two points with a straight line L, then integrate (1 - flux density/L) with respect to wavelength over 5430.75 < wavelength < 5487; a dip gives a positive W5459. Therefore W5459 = 0.5 AA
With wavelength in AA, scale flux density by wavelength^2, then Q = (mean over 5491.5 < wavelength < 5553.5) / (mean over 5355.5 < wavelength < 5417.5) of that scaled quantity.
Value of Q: 1.05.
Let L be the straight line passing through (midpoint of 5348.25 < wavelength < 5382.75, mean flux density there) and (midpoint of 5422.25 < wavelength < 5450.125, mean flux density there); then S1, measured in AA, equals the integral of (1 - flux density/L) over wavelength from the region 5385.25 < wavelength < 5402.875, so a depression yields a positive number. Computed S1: 0.1 AA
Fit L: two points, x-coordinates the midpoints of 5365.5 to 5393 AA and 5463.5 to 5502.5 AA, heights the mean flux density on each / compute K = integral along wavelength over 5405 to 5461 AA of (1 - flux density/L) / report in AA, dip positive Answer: 0.7 AA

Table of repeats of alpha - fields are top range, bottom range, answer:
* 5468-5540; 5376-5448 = 1.04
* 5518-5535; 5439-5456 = 1.07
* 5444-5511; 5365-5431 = 1.02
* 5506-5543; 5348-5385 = 1.05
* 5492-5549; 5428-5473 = 1.04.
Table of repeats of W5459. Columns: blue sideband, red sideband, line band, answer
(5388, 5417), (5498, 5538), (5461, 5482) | -0.5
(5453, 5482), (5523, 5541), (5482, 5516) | 0.6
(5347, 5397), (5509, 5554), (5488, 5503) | 0.4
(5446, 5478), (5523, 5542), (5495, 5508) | 0.0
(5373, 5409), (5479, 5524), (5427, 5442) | 0.3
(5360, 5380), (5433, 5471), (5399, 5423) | -0.5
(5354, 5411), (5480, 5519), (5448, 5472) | 0.4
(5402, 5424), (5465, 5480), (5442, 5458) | 0.9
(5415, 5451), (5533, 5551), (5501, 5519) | -0.4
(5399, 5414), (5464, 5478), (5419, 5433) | 0.0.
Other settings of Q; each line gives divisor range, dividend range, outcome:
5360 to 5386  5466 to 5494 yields 1.05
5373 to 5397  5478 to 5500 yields 1.02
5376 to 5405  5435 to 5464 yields 0.98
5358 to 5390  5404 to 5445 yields 1.02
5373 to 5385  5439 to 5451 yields 0.97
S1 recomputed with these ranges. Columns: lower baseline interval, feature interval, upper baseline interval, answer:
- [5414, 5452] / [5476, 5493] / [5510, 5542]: 0.1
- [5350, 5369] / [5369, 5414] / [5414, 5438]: 0.8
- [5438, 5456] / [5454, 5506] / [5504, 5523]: -0.2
